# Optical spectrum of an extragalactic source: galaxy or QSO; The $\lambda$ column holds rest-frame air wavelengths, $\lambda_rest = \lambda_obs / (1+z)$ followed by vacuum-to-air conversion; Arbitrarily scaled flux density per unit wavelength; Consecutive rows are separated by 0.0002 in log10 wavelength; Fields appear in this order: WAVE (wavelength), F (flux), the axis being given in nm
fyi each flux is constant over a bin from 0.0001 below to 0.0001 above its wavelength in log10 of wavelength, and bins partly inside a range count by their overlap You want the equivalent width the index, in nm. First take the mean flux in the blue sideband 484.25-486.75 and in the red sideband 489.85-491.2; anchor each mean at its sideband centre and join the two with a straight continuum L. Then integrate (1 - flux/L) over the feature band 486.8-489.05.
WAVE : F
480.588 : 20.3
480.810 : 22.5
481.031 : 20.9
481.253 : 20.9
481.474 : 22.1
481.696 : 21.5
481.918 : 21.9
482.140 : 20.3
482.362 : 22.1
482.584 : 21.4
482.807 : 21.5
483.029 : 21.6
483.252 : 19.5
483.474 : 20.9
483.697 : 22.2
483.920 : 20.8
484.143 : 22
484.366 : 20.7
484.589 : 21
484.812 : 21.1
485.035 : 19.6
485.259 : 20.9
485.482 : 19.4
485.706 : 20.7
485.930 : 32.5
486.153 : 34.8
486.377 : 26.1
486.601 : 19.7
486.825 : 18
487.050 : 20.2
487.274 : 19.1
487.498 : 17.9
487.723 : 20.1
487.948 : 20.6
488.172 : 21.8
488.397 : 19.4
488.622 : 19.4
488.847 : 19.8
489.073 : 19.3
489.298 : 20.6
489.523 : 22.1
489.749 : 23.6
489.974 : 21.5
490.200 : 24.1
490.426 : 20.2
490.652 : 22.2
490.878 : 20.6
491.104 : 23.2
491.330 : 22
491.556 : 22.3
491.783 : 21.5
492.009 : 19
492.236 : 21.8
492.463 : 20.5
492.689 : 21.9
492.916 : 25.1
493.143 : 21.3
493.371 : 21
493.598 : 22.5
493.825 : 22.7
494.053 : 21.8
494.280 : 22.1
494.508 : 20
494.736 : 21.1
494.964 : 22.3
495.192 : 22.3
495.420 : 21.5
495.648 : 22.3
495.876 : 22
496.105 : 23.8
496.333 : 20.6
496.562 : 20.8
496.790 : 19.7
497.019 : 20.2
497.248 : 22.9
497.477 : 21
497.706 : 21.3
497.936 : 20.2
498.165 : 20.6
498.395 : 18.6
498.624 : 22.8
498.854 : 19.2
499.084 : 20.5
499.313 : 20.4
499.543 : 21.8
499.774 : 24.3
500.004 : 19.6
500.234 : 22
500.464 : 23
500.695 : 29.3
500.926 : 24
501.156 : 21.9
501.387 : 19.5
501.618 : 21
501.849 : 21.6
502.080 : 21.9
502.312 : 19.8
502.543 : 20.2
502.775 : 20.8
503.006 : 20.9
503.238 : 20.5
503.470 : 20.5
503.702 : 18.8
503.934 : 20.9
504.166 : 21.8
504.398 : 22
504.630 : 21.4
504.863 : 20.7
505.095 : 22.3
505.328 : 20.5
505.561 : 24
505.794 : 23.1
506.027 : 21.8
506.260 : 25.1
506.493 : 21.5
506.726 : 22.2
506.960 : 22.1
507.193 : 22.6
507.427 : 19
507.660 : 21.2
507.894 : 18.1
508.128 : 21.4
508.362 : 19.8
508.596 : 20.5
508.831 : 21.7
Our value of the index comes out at 0.29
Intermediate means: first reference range 23.2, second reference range 22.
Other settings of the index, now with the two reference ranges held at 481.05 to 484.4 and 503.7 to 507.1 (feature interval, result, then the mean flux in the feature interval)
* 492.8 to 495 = -0.035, 22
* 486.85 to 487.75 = 0.097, 19.1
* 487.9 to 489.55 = 0.092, 20.3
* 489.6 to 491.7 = -0.062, 22.2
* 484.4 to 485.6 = 0.053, 20.4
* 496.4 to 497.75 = 0.049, 21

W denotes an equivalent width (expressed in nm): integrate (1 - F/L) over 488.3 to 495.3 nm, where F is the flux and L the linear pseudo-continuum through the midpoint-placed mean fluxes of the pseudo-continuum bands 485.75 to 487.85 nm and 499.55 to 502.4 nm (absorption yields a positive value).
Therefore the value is 0.39 nm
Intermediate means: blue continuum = 23.1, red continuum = 22.3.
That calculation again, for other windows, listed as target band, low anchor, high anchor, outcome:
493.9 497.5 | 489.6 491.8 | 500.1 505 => 0.06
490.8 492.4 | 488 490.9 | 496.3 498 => -0.03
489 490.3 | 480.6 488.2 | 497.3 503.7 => -0.02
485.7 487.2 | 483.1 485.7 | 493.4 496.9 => -0.27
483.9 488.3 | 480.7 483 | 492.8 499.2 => -0.08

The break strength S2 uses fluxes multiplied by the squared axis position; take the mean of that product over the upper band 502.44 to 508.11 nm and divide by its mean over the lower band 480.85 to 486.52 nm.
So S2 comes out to 1.0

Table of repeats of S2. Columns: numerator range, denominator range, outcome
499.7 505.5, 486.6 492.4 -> 1.09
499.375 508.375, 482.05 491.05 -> 1.08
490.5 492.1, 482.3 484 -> 1.05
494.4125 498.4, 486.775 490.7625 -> 1.06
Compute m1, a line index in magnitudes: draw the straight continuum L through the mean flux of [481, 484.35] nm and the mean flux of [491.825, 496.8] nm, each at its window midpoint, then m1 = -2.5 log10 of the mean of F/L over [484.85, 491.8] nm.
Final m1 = -0.01 mag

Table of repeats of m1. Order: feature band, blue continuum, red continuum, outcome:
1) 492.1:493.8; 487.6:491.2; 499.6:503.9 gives -0.04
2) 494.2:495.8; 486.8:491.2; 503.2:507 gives -0.03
